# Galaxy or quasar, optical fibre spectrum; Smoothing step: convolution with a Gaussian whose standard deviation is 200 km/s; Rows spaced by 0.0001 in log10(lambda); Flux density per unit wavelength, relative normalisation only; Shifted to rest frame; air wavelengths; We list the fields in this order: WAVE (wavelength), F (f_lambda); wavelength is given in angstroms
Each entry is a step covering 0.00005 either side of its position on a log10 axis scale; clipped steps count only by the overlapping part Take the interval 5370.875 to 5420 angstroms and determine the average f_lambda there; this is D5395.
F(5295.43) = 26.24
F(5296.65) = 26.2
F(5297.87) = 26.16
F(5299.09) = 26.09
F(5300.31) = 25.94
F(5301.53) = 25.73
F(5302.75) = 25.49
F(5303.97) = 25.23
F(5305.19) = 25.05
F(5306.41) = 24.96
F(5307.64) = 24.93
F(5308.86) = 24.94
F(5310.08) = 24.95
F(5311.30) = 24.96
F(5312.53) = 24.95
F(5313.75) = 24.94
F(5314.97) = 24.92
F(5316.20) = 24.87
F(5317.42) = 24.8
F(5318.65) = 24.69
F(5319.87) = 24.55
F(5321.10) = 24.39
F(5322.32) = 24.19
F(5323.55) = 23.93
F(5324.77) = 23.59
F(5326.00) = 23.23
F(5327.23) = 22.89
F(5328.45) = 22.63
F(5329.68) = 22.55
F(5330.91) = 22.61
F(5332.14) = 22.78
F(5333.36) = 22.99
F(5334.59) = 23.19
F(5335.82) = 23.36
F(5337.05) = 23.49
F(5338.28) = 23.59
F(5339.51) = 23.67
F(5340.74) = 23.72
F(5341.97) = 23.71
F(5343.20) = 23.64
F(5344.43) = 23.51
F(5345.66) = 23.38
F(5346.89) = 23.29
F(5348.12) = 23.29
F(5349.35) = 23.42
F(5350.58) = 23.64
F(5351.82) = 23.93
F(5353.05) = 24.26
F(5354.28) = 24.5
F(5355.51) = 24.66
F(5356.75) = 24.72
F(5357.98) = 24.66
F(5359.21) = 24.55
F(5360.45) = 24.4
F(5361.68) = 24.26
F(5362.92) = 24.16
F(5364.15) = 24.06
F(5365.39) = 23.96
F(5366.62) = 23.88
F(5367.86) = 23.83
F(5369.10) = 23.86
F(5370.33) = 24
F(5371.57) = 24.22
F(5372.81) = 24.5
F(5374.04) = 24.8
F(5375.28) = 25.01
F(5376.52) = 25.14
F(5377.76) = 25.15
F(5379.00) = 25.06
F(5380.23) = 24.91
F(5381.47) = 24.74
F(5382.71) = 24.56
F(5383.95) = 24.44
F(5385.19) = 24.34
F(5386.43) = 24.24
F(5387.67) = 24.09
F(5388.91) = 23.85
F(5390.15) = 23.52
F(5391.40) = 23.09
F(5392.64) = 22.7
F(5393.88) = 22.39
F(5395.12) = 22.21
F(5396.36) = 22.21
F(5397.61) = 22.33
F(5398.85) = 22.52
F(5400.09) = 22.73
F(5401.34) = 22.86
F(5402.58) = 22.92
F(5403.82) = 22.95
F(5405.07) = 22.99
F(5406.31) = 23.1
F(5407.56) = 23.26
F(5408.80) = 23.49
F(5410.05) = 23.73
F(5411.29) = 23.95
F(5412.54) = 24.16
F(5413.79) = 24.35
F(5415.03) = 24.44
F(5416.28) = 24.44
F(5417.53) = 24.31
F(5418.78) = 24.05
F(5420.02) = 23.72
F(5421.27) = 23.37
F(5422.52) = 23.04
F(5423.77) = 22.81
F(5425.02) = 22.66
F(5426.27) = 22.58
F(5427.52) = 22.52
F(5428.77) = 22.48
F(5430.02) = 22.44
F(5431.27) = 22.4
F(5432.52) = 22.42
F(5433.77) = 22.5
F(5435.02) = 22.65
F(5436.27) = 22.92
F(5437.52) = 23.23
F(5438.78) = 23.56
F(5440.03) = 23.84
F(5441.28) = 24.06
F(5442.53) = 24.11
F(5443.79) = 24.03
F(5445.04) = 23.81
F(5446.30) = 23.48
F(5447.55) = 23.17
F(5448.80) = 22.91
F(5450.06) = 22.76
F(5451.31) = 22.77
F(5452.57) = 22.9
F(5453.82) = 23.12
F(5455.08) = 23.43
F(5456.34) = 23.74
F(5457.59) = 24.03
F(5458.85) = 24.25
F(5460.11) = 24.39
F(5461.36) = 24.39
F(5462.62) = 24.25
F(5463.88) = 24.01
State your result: 23.8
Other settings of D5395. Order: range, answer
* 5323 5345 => 23.3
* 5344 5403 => 23.9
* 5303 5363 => 24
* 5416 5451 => 23.2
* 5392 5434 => 23.1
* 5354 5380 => 24.5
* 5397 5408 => 22.8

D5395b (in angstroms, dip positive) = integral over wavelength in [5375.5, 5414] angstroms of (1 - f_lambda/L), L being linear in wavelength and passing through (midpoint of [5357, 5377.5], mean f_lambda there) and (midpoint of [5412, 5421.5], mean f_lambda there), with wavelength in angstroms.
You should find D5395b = 1.0 angstroms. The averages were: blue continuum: 24.4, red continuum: 24.1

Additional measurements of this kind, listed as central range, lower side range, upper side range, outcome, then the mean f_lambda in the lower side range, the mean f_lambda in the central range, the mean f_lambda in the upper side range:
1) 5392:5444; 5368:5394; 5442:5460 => 1.5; 24.2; 23.2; 23.5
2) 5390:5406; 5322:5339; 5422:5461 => 0.3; 23.2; 22.7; 23.2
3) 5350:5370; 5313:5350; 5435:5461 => -0.5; 23.7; 24.2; 23.5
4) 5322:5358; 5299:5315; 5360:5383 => 1.8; 25.2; 23.5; 24.5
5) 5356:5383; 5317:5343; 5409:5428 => -1.0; 23.5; 24.5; 23.6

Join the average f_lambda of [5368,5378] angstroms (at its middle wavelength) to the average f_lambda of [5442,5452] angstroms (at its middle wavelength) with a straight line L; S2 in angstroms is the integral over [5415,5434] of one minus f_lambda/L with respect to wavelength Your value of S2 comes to 0.5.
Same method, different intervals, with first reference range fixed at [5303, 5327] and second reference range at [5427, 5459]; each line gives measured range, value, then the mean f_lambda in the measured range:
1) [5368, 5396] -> -0.3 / 24.1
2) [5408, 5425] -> -0.2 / 23.8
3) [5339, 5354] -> 0.4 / 23.6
